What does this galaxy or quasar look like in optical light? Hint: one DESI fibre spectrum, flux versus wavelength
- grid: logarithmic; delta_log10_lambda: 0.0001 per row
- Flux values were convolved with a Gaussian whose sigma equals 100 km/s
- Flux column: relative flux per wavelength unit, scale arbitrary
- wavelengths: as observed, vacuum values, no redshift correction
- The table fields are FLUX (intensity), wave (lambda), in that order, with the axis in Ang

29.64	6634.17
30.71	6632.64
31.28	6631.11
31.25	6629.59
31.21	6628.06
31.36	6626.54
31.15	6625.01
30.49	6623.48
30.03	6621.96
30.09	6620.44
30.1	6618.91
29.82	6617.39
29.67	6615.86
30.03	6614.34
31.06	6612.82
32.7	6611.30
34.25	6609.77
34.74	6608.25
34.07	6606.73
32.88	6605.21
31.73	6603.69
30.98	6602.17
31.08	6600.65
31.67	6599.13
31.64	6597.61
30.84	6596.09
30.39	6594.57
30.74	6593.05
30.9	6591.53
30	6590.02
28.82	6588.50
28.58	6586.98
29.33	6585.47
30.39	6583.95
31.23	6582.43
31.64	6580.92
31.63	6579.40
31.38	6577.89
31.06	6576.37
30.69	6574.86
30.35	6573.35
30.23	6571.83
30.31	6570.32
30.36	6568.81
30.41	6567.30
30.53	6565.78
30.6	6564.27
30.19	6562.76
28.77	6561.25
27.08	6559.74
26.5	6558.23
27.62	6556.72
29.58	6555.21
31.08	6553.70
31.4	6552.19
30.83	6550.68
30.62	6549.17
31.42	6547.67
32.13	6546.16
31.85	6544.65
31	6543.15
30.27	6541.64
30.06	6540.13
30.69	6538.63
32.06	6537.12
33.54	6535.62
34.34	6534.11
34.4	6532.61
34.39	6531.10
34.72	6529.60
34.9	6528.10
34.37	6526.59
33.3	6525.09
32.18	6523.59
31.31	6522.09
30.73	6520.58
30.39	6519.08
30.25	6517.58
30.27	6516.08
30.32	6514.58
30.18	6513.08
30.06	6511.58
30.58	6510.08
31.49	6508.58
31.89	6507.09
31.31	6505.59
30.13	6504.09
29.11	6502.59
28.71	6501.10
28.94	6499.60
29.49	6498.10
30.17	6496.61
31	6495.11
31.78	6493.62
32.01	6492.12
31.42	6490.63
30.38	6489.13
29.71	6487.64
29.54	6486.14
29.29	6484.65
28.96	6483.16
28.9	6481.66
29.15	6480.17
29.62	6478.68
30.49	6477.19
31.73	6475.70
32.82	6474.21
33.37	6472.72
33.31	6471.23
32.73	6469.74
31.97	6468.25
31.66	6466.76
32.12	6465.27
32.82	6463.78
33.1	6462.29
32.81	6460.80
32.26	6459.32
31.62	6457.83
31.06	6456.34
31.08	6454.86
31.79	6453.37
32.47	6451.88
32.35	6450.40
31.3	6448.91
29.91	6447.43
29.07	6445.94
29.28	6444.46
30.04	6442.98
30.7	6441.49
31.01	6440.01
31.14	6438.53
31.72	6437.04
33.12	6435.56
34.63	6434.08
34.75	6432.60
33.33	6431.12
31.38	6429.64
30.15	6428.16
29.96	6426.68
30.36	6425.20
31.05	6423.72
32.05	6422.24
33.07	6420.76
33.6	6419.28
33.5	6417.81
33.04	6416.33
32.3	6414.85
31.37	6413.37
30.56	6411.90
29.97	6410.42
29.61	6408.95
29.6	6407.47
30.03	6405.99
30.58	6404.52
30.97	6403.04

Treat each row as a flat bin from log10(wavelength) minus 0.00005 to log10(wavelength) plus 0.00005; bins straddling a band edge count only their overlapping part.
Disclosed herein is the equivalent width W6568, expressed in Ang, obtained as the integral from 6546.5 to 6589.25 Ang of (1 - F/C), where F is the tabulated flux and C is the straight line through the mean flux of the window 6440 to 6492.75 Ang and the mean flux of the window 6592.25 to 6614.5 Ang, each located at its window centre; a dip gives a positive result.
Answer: 2.2 Ang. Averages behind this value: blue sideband 31.2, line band 30.1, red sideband 32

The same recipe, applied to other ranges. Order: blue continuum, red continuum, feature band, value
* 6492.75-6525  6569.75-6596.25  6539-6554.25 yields -0.3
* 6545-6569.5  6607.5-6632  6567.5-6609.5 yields -0.6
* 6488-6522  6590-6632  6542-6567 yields 0.6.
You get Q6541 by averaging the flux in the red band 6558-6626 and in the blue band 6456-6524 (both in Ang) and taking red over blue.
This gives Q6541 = 0.99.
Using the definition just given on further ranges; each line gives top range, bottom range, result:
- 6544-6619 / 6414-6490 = 0.97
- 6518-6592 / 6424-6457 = 0.99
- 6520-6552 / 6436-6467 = 1.03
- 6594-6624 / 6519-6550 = 0.97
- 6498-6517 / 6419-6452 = 0.96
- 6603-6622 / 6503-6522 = 1.03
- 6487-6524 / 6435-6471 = 0.97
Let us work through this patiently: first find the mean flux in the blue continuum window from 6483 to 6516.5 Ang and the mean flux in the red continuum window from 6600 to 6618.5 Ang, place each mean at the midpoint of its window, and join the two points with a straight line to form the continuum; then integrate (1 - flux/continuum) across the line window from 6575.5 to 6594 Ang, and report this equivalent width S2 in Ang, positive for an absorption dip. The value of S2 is 0.6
